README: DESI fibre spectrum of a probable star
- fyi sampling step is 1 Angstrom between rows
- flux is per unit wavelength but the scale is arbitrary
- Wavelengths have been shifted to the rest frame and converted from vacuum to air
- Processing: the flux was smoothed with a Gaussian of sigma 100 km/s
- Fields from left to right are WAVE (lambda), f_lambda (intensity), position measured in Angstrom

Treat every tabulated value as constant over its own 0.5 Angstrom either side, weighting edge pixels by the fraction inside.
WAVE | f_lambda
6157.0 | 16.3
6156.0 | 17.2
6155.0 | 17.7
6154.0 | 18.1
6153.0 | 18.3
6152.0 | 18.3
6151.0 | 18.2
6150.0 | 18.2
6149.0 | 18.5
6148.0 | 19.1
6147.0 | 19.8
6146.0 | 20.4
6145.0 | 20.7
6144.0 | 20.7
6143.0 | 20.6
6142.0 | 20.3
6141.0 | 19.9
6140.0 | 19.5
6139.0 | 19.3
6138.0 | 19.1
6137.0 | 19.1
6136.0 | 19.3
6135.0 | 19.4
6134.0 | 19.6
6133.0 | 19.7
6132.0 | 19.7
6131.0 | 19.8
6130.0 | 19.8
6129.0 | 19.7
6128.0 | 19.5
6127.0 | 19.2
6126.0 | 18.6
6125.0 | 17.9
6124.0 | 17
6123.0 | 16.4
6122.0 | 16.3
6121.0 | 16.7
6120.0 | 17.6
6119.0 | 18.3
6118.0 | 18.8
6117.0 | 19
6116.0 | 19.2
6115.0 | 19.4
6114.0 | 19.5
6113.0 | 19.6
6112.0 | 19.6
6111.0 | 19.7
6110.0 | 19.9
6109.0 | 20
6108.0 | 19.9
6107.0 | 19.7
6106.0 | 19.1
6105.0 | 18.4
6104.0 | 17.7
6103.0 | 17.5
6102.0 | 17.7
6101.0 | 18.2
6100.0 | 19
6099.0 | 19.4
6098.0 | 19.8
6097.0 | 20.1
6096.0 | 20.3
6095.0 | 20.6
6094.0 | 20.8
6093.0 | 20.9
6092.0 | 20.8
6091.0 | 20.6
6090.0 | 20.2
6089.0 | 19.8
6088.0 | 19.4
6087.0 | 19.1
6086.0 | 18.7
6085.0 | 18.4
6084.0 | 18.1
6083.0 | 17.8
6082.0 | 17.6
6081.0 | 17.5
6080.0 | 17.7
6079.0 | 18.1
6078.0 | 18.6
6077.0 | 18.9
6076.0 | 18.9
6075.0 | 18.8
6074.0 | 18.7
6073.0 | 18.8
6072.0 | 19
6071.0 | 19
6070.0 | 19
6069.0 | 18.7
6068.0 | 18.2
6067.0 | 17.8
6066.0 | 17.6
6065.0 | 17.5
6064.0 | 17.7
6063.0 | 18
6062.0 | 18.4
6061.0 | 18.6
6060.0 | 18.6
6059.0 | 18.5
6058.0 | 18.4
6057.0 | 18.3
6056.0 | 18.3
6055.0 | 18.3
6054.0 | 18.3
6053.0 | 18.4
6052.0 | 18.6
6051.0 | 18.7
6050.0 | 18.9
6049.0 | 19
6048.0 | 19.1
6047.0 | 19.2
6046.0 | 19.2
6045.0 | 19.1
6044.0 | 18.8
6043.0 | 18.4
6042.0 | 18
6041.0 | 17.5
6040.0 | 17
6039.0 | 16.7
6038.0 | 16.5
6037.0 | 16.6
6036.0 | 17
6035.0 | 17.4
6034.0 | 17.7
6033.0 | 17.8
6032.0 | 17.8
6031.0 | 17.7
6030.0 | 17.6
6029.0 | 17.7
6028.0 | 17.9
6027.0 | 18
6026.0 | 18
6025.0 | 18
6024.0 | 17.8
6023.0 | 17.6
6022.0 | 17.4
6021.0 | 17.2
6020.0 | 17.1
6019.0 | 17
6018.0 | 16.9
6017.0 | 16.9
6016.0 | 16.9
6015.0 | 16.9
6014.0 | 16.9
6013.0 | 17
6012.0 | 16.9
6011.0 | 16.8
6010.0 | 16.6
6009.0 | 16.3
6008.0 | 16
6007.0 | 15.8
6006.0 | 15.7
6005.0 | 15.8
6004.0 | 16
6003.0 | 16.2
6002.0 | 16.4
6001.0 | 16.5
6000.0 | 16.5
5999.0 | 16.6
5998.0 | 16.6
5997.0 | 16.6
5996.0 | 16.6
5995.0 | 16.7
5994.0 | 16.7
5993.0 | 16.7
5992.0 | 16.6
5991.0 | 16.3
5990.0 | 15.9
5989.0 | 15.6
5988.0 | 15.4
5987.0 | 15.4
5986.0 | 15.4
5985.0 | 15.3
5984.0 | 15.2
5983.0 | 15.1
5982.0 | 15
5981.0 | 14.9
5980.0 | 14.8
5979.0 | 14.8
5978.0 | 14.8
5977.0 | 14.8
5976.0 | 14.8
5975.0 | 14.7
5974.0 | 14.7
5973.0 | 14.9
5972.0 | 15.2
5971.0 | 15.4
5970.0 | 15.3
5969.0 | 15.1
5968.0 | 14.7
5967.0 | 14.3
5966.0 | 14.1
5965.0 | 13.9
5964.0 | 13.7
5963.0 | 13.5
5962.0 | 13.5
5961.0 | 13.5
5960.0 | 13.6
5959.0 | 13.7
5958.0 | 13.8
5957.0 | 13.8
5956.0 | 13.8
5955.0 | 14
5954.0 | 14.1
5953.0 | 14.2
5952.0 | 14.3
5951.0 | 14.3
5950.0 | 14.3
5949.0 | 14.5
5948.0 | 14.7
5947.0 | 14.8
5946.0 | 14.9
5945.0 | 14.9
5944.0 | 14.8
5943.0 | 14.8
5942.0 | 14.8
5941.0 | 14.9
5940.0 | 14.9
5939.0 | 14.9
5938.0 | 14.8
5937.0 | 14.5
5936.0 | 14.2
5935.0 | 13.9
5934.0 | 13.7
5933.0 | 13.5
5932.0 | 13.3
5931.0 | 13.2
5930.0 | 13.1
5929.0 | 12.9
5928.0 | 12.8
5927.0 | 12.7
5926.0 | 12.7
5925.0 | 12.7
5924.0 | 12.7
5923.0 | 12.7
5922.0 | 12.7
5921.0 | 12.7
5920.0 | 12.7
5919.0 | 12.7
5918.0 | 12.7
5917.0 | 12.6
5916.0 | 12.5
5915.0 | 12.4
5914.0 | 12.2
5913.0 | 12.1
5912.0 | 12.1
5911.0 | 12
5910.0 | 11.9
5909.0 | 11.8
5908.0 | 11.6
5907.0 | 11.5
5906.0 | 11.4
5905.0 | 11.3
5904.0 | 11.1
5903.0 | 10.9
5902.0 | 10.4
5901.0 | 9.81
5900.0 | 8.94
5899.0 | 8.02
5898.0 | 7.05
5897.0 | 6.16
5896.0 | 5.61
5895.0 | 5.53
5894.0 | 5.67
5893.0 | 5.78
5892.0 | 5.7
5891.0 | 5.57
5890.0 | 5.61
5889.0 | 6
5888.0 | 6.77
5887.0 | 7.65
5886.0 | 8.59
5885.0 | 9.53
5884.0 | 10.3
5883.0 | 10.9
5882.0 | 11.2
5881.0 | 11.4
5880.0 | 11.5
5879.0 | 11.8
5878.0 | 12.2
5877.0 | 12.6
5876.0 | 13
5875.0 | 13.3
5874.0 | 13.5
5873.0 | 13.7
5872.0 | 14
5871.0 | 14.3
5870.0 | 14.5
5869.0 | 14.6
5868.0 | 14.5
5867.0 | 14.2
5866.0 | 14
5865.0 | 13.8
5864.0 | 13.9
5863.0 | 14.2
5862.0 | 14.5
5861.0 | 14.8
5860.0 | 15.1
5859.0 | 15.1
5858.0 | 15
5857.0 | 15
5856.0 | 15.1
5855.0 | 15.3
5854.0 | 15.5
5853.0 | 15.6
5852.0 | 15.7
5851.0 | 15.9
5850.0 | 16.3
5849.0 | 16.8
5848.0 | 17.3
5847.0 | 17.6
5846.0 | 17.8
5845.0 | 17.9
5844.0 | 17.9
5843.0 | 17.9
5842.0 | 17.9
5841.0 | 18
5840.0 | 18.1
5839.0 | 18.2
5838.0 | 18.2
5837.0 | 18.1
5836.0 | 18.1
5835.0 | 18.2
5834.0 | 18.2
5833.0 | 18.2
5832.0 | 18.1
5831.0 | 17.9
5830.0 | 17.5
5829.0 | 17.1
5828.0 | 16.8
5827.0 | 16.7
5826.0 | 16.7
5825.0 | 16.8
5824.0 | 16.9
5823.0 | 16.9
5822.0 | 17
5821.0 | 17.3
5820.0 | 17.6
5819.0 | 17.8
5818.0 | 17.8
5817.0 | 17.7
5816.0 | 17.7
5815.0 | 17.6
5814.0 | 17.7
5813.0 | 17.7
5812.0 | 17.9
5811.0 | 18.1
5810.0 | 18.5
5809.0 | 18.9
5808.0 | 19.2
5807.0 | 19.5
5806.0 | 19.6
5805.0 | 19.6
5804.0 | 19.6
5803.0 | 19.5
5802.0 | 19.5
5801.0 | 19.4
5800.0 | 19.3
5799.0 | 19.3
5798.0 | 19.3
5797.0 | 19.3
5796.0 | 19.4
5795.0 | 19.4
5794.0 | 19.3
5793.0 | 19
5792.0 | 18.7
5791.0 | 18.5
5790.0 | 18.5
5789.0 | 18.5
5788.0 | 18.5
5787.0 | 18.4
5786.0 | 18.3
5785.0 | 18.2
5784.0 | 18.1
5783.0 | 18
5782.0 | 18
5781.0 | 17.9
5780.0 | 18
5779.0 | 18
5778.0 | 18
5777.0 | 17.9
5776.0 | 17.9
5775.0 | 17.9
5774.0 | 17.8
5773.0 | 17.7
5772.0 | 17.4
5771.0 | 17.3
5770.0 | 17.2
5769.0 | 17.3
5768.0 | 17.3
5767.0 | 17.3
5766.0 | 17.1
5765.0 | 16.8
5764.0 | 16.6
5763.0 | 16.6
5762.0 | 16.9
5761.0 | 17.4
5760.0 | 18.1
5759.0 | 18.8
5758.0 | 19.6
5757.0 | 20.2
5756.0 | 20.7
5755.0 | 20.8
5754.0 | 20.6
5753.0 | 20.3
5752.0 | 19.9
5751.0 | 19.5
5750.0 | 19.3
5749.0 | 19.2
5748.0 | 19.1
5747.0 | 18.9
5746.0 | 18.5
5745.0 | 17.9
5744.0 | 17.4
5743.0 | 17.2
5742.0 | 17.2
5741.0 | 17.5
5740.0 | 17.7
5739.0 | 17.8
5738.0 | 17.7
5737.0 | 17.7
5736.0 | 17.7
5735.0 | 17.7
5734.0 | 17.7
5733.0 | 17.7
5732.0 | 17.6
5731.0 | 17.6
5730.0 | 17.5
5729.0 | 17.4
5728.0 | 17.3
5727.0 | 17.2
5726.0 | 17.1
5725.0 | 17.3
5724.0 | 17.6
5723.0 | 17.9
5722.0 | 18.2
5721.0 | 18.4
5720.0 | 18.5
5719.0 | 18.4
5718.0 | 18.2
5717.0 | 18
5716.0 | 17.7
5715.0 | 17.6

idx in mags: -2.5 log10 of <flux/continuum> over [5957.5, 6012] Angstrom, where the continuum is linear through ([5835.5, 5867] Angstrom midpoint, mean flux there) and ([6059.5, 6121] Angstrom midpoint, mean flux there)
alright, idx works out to 0.16 mag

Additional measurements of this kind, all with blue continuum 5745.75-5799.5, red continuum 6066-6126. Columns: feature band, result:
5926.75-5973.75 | 0.30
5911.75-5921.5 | 0.43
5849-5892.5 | 0.42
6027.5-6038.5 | 0.08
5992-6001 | 0.13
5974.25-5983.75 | 0.25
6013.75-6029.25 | 0.08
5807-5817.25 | 0.02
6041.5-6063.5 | 0.01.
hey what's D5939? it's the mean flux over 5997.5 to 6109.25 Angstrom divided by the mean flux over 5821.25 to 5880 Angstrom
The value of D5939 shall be 1.14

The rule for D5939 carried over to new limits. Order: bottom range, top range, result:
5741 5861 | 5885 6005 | 0.73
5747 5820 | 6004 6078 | 0.96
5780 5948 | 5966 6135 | 1.20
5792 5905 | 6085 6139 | 1.28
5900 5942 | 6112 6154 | 1.50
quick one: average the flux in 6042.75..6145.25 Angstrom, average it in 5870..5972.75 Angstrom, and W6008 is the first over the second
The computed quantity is 1.55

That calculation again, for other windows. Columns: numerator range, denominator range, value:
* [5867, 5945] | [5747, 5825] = 0.63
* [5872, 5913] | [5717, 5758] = 0.54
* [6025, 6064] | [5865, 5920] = 1.69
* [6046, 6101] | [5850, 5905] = 1.63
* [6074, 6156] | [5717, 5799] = 1.05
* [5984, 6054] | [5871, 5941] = 1.52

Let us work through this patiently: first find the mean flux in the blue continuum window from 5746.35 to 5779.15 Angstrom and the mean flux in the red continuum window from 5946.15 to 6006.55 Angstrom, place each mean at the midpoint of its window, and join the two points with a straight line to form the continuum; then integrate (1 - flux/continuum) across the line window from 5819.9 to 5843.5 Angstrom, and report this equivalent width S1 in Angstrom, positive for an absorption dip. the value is -0.43 Angstrom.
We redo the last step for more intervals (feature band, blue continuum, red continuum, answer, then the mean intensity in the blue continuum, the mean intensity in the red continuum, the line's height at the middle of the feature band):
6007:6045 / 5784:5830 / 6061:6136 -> 2.89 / 18.3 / 18.9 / 18.7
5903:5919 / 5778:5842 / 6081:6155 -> 5.69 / 18.2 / 19.1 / 18.5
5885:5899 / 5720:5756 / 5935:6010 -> 8.40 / 18.2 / 15.1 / 16.1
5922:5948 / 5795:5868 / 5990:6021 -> 4.59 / 17.3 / 16.6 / 16.9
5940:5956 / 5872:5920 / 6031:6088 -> -2.24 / 10.2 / 18.2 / 12.8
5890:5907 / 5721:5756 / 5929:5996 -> 8.22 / 18.2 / 14.7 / 15.7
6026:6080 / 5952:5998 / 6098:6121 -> -3.02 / 14.9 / 18.9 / 17.2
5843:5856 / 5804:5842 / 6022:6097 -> 0.98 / 17.9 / 18.4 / 18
